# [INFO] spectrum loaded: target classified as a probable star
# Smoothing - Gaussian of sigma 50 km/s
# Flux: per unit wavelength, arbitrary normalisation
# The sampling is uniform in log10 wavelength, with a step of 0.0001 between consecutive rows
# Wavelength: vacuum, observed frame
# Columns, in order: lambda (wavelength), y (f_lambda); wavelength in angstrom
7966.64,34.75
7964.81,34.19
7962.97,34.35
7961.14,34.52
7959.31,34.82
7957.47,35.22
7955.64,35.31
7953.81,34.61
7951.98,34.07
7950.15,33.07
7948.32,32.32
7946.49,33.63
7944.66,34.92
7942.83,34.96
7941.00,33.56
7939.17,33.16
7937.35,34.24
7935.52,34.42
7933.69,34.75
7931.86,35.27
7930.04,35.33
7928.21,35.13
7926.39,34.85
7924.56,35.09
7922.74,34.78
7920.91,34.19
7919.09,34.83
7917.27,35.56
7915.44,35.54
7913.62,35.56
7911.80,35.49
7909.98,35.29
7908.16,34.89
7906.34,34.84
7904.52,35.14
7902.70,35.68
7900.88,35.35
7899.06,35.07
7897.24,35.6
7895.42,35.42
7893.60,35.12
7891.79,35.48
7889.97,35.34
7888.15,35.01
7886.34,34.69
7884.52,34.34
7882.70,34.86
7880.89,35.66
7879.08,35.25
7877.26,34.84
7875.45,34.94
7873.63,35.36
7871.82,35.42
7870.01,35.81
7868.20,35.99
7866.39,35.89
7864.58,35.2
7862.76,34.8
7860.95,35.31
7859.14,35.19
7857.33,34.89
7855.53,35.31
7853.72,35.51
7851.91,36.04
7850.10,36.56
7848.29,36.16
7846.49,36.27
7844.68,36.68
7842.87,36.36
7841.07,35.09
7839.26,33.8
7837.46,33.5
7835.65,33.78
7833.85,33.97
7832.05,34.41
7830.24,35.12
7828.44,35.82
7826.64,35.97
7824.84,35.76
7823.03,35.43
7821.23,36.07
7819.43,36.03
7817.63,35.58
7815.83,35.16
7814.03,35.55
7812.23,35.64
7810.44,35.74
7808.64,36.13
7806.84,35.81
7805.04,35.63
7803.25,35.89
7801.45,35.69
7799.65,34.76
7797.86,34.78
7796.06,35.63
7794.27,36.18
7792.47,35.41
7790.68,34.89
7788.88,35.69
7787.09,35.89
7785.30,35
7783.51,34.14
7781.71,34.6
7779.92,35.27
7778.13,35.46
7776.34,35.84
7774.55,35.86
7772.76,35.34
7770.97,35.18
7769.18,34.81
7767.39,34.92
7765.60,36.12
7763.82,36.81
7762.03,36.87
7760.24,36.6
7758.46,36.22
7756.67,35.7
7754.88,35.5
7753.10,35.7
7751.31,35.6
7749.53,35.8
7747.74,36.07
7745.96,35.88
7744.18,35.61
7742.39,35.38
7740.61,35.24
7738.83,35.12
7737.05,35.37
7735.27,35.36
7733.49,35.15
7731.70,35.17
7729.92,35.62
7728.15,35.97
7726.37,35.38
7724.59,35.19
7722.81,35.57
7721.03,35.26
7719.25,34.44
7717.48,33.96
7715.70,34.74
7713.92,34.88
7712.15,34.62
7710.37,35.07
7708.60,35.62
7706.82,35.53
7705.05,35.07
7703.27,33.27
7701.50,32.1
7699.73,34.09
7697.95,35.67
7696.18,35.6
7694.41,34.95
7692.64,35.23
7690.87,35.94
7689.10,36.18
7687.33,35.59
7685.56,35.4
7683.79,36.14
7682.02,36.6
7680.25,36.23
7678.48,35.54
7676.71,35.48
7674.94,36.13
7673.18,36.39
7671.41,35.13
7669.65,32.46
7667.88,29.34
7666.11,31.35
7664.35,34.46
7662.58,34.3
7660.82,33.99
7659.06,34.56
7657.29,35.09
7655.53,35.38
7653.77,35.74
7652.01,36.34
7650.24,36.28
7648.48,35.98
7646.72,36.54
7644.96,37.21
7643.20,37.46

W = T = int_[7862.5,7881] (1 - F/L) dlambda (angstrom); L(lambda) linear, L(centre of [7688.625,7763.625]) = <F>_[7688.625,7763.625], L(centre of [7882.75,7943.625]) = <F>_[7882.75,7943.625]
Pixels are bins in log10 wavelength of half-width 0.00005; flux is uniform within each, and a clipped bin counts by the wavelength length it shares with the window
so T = -0.18 angstrom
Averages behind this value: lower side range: 35.3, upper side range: 35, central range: 35.4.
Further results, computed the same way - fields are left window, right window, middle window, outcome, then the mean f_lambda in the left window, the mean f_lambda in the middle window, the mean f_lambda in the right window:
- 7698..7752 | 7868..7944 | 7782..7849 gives -0.6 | 35.1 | 35.4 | 35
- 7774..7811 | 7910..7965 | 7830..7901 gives -0.4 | 35.4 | 35.2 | 34.6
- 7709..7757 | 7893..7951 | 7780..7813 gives -0.3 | 35.3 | 35.4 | 34.8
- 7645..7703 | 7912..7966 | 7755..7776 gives -0.6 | 35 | 35.8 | 34.6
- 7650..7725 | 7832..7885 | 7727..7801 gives -1.0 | 34.9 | 35.5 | 35.3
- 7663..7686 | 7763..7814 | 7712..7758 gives -0.3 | 34.6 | 35.3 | 35.5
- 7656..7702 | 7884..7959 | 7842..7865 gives -0.6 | 34.8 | 35.7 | 34.8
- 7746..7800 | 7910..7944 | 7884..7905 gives -0.1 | 35.6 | 35.2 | 34.8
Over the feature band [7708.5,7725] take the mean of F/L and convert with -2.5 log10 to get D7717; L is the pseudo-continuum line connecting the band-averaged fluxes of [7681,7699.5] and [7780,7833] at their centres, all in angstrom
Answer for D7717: 0.02 mag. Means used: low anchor 35.7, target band 34.9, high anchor 35.5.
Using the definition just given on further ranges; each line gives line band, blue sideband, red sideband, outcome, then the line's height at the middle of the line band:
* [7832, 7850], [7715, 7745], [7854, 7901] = 0.00 mag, 35.2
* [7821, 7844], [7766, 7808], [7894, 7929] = 0.01 mag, 35.3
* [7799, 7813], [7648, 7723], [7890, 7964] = -0.03 mag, 34.8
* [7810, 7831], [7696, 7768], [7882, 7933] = -0.01 mag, 35.2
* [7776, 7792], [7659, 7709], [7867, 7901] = -0.01 mag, 35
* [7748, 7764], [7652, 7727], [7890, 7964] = -0.04 mag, 34.8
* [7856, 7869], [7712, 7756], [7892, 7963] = -0.01 mag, 35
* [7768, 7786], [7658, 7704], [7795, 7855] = 0.00 mag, 35.2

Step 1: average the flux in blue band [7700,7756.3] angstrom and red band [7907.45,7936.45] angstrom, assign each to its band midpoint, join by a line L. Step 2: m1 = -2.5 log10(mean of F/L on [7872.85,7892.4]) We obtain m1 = 0.00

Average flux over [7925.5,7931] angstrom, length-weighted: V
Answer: 35.2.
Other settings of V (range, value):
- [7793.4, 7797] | 35.9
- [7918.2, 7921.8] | 34.5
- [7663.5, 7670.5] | 31.9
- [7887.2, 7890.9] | 35.2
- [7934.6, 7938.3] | 34.3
